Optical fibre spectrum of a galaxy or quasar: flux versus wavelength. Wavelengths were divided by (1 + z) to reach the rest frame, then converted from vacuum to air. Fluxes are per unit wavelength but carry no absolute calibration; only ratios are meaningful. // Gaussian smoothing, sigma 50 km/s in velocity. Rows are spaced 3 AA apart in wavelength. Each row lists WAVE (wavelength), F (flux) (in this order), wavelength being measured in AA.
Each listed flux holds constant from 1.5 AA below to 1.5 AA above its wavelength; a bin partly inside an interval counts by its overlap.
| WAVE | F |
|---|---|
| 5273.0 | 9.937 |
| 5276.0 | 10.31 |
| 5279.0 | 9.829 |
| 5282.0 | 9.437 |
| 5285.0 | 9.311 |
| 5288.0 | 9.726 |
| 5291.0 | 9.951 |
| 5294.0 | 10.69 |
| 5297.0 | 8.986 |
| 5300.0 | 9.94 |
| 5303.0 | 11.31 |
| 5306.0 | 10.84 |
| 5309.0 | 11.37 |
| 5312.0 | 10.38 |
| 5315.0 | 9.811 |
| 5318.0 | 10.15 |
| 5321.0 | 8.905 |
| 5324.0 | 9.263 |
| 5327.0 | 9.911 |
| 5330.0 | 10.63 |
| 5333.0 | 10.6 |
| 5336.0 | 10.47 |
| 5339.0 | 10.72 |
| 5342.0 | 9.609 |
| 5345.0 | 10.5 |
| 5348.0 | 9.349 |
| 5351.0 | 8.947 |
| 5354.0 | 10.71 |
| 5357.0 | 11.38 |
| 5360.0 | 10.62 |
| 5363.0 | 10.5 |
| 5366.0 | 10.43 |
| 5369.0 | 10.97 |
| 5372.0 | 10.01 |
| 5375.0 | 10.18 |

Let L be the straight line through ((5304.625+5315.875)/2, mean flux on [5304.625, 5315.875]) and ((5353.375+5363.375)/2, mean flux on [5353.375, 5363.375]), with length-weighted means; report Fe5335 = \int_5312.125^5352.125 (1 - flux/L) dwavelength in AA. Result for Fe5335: 3.0 AA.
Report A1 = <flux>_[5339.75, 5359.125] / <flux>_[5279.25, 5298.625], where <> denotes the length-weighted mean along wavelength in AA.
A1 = 1.0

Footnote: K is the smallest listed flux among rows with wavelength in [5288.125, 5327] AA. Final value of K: 8.905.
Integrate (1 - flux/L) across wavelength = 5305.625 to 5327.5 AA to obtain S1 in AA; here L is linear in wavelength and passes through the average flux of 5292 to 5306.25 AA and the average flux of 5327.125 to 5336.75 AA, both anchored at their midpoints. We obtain 0.7 AA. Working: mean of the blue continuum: 10.3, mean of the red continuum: 10.5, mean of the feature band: 10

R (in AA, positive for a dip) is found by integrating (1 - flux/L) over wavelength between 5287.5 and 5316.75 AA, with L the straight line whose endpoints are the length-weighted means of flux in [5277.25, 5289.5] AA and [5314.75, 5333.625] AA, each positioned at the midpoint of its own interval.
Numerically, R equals -1.8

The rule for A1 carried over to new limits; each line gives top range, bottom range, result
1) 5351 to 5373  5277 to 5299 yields 1.09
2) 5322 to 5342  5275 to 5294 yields 1.04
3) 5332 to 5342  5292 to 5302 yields 1.05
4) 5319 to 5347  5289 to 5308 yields 0.98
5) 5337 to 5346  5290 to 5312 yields 0.98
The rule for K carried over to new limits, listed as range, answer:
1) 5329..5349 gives 9.349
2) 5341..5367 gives 8.947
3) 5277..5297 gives 8.986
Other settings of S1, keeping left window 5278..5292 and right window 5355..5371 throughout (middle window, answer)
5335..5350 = 0.5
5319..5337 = 0.5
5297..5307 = -0.6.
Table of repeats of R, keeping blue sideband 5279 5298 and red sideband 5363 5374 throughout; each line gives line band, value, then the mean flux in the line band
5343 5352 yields 0.6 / 9.64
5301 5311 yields -1.2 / 11.1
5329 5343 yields -0.4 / 10.4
